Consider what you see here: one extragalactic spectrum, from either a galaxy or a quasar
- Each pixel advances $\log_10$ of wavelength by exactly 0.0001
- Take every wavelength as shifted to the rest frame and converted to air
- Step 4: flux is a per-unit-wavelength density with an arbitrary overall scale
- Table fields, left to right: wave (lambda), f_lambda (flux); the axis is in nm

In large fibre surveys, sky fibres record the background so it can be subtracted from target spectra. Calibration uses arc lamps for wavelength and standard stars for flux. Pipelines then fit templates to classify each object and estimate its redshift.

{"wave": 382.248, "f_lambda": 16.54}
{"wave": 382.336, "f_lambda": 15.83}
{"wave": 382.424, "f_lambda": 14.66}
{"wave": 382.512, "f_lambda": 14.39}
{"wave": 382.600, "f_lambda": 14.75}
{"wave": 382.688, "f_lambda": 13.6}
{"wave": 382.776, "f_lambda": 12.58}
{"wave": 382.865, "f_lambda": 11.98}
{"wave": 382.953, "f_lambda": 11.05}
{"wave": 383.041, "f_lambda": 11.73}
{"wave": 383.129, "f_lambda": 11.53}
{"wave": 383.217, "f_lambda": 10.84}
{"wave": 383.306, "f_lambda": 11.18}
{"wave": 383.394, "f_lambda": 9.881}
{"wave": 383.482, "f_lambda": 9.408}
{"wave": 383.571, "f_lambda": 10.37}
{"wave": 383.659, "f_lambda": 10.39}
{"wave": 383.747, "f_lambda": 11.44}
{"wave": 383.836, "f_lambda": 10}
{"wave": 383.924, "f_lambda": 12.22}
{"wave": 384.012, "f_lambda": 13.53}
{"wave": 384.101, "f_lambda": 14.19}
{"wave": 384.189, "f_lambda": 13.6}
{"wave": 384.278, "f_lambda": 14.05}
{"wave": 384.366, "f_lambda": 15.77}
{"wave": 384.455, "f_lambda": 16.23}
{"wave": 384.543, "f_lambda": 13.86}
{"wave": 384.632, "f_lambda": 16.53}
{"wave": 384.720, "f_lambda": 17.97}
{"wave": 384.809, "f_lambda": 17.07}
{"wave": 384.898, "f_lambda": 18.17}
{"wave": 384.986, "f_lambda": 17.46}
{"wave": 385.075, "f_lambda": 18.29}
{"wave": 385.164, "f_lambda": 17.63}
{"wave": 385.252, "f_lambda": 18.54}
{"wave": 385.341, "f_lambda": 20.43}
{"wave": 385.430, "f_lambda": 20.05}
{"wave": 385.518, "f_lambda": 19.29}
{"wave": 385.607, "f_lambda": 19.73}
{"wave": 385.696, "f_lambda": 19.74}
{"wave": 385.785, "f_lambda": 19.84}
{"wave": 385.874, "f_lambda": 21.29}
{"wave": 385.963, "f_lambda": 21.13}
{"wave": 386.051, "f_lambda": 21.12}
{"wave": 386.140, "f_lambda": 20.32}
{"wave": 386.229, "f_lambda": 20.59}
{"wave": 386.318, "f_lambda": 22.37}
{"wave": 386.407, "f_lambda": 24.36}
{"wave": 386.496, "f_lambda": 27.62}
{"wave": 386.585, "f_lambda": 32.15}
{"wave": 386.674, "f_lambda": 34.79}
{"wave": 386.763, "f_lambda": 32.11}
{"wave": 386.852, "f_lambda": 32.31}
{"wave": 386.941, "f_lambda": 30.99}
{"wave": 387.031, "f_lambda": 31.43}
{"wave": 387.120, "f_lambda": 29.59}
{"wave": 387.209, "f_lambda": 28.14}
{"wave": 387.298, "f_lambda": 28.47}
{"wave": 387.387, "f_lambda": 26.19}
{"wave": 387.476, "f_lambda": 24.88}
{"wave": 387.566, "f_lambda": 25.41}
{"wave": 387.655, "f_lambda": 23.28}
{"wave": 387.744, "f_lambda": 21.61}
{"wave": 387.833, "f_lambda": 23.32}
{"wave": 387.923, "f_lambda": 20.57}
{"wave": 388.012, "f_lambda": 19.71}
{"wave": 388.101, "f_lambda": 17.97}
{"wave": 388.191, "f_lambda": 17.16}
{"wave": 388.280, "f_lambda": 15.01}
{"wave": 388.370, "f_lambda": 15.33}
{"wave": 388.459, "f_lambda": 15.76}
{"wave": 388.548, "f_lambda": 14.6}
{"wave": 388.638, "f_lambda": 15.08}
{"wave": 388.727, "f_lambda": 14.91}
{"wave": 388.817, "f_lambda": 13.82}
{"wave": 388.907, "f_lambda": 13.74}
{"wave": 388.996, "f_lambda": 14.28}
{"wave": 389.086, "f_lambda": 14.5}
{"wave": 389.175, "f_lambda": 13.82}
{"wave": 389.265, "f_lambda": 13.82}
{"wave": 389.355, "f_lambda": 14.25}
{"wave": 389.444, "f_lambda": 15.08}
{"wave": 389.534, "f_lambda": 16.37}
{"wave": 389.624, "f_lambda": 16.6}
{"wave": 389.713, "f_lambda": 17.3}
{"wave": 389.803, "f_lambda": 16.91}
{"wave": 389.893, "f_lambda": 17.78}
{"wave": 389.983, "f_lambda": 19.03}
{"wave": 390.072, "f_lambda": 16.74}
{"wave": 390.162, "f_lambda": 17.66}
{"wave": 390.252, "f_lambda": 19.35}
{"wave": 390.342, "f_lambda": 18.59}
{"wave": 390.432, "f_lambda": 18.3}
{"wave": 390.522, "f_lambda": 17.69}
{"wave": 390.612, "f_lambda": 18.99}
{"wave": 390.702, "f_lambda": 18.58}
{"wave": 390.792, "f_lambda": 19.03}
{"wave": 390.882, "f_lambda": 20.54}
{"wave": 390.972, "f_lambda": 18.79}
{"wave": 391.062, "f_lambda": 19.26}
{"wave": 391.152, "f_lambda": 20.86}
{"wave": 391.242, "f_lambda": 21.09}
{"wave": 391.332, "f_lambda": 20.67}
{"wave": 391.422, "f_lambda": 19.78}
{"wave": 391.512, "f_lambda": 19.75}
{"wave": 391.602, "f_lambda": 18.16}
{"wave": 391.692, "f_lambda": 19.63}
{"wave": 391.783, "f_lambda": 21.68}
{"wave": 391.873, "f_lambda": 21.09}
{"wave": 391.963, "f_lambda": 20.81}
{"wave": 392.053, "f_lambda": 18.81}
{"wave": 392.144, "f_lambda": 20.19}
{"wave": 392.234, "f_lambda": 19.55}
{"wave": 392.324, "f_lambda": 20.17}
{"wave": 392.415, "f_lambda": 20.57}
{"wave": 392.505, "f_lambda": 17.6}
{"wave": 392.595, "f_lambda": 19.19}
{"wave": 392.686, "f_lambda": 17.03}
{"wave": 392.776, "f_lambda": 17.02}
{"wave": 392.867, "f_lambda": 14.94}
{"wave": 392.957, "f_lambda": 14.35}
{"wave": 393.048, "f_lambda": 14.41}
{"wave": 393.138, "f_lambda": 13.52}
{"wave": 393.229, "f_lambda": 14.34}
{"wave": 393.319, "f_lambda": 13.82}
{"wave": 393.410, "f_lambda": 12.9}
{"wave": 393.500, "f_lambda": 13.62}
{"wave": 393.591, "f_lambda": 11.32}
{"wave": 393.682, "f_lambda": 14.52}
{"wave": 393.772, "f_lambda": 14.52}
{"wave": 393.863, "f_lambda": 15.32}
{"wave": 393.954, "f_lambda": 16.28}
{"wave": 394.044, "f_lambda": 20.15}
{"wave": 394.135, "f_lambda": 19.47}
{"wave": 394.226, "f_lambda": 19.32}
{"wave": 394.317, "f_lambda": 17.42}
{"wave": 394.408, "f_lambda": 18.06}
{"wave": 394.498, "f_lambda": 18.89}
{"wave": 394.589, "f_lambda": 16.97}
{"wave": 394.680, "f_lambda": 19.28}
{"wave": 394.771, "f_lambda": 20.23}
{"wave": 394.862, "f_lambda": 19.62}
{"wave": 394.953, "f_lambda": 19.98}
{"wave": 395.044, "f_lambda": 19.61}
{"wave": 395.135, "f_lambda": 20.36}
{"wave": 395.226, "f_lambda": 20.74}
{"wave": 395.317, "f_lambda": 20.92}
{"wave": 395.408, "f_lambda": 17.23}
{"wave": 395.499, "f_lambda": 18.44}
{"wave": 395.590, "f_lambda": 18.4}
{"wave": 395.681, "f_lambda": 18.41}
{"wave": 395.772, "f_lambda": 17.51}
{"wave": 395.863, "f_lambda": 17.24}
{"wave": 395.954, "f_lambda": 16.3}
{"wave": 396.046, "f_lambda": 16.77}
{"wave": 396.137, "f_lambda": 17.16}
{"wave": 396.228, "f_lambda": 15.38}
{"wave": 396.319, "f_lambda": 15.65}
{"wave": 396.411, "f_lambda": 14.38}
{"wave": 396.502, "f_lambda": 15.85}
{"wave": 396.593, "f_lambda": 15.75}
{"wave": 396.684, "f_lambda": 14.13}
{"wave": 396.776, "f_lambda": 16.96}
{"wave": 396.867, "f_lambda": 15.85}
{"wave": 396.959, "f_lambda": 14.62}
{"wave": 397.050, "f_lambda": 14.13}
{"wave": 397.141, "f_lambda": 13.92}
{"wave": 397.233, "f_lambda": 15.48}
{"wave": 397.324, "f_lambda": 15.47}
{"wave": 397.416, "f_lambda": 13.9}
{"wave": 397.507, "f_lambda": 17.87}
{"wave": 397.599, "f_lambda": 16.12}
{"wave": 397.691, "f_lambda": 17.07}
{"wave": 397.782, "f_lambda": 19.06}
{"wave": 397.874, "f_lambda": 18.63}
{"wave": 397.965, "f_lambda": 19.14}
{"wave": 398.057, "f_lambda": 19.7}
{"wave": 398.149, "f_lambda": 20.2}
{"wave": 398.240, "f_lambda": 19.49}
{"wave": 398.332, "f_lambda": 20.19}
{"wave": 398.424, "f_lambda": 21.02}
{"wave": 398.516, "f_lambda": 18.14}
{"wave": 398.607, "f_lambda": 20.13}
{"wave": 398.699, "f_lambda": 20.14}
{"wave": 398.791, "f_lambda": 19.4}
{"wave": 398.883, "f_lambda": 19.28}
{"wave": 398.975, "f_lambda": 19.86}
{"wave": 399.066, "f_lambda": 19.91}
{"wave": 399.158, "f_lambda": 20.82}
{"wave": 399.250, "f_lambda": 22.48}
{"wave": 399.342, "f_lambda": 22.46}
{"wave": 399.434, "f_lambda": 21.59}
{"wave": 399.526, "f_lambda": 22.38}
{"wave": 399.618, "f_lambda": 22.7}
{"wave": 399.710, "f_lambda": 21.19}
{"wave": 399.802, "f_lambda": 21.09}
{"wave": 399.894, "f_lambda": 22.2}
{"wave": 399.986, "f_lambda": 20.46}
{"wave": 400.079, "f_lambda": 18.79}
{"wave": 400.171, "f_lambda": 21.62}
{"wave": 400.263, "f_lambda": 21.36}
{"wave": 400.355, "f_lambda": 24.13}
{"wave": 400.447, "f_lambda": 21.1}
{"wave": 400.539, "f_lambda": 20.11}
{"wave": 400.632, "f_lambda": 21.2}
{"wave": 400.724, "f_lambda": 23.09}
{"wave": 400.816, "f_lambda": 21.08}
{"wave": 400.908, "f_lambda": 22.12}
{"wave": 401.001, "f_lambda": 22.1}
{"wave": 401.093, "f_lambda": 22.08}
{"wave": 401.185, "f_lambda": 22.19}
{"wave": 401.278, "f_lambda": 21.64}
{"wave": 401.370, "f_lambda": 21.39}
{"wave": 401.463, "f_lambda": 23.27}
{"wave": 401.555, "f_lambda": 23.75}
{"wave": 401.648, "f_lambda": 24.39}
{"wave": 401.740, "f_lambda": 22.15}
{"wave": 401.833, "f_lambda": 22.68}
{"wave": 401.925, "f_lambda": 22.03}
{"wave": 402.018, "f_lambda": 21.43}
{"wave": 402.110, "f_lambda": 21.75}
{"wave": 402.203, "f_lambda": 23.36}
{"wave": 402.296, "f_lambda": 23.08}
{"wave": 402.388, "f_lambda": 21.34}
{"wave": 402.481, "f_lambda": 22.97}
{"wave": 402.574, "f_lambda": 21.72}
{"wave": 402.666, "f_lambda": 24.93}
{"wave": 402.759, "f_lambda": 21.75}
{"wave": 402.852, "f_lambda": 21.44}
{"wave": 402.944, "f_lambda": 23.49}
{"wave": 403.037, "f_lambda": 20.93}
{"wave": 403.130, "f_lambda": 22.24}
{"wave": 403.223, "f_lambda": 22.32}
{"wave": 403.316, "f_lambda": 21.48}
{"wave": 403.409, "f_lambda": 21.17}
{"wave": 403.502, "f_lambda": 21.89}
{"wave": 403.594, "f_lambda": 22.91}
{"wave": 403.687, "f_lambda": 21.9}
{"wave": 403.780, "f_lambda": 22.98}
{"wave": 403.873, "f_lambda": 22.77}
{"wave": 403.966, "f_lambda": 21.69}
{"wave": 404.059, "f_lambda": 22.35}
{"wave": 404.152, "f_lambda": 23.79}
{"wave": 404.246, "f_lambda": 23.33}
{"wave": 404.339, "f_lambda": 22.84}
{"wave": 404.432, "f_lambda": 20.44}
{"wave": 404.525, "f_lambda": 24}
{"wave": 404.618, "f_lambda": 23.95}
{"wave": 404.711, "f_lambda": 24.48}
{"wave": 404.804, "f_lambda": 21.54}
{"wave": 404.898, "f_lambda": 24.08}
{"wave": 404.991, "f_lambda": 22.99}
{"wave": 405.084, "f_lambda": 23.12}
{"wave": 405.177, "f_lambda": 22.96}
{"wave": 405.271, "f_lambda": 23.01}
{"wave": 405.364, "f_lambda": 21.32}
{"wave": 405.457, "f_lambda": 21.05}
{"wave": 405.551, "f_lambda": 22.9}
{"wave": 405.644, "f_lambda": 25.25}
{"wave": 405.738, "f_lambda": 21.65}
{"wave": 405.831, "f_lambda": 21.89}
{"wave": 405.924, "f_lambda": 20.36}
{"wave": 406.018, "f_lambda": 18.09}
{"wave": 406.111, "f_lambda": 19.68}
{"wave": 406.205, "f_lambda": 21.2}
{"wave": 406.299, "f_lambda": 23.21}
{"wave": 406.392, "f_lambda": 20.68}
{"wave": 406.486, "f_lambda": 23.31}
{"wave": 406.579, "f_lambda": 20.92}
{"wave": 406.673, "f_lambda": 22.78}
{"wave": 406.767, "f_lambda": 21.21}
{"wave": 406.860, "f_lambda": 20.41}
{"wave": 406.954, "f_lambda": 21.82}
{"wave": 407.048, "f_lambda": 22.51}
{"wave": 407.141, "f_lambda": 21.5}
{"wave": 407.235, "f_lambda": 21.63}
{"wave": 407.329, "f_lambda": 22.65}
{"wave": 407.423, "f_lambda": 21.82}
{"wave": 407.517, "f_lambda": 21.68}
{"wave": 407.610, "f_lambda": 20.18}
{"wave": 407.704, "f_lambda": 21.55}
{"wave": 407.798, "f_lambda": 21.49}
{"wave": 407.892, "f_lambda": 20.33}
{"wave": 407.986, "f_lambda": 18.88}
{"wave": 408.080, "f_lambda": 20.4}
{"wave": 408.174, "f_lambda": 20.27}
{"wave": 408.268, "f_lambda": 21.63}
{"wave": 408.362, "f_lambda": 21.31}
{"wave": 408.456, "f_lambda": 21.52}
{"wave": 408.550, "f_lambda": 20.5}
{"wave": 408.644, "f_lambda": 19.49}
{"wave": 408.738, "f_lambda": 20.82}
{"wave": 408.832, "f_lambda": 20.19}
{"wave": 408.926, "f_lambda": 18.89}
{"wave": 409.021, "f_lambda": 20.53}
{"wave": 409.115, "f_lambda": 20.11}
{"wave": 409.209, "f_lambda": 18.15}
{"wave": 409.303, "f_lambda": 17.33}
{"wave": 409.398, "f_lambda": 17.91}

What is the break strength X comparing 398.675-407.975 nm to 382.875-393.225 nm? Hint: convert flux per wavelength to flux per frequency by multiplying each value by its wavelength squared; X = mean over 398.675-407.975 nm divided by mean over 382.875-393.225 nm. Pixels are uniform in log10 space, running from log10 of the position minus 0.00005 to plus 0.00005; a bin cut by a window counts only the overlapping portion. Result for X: 1.28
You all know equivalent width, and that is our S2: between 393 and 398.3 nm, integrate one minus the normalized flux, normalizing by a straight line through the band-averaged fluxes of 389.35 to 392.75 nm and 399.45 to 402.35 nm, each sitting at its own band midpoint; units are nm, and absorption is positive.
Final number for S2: 0.88 nm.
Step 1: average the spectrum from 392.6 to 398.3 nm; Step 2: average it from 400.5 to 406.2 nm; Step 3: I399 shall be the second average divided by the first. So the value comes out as 1.3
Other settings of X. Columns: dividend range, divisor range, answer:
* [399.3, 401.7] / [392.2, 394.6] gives 1.38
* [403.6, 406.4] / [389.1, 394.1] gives 1.37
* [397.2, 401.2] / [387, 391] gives 1.13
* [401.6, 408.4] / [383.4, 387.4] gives 1.21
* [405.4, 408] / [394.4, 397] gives 1.29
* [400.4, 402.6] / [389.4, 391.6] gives 1.26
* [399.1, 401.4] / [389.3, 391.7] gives 1.24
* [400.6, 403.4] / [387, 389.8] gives 1.26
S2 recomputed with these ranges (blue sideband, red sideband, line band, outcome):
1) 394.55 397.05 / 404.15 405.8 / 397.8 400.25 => -0.14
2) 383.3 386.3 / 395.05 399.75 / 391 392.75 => -0.23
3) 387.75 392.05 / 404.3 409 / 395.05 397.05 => 0.22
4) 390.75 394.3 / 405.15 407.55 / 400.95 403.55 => -0.22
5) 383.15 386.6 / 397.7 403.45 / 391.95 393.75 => 0.27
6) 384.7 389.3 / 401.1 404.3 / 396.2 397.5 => 0.40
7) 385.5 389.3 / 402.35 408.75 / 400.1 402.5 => -0.03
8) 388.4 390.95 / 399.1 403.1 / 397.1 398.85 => 0.20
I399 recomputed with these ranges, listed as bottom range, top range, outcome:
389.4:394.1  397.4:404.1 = 1.20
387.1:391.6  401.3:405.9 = 1.20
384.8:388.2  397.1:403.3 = 0.89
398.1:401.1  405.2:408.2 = 1.02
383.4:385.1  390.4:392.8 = 1.38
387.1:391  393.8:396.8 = 0.96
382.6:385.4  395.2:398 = 1.19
